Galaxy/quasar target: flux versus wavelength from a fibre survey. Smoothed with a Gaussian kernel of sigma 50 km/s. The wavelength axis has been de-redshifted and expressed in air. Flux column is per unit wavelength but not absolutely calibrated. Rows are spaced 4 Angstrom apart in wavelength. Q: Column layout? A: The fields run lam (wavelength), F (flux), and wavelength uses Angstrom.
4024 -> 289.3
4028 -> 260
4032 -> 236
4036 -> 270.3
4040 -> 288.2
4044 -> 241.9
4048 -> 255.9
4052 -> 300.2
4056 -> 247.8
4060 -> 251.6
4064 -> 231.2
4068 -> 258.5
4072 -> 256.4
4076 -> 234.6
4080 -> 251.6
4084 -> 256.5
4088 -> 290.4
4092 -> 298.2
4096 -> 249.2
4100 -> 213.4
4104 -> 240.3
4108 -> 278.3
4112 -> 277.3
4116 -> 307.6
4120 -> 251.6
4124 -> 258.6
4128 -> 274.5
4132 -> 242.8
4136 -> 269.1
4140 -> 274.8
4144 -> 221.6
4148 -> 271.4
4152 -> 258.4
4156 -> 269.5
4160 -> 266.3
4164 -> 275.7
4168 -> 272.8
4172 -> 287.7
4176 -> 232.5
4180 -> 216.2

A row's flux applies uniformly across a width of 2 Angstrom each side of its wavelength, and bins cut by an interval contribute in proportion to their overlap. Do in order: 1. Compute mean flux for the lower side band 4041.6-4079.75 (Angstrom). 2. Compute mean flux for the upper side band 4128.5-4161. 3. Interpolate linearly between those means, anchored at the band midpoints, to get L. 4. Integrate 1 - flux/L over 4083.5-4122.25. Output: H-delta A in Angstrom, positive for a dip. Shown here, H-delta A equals -1.5 Angstrom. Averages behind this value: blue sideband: 253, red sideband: 260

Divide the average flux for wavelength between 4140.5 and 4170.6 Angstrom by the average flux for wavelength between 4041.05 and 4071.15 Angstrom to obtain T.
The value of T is 1.0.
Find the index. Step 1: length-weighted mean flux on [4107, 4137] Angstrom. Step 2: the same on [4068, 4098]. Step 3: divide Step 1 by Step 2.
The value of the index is 1.0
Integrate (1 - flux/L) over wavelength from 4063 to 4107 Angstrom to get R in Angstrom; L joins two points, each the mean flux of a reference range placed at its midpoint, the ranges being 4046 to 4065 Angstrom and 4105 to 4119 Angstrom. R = 2.7 Angstrom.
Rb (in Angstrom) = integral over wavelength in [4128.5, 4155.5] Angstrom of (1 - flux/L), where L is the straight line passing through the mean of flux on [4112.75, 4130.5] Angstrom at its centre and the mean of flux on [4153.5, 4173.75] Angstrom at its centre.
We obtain 1.5 Angstrom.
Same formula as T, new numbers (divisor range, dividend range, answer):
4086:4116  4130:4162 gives 0.97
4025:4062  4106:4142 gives 1.03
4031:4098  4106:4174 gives 1.03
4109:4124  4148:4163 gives 0.96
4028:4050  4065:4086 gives 0.97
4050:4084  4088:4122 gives 1.05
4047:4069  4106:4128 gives 1.07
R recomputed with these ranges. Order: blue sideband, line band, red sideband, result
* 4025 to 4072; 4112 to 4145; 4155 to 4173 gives 0.6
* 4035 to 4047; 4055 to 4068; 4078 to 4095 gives 1.1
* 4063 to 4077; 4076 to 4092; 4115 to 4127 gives -0.8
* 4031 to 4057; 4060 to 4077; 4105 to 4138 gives 1.2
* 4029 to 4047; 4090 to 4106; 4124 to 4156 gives 0.6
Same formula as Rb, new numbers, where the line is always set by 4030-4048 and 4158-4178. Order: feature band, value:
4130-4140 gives 0.2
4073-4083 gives 0.6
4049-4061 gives -0.3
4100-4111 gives 0.4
